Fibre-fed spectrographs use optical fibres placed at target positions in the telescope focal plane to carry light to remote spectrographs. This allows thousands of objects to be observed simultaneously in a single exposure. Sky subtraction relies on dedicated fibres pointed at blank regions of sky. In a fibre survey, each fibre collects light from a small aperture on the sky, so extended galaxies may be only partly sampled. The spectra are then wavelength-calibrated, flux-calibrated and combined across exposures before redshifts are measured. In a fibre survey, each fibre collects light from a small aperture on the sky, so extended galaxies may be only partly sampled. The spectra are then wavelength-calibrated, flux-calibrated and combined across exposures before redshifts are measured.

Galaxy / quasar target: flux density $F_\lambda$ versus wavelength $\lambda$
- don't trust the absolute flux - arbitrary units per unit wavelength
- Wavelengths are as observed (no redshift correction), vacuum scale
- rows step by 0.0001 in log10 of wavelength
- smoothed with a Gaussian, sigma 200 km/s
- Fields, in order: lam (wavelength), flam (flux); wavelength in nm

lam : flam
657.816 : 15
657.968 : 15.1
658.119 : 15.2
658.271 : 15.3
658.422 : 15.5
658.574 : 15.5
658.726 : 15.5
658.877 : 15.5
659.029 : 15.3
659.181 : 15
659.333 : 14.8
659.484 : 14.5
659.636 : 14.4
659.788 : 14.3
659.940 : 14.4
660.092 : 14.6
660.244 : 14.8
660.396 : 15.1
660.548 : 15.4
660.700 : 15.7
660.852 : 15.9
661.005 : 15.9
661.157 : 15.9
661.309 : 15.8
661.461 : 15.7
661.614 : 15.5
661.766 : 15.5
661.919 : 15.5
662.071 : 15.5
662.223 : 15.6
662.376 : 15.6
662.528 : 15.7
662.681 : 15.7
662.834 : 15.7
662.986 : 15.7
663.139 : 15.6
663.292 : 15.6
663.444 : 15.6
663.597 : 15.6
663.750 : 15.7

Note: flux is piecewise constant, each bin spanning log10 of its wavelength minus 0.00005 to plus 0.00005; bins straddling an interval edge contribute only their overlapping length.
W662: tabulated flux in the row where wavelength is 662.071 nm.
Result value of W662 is 15.5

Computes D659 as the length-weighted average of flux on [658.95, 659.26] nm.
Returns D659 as 15.1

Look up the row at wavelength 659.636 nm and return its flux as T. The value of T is 14.4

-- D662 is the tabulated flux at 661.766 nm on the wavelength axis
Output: 15.5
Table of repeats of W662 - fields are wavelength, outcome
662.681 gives 15.7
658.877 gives 15.5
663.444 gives 15.6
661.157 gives 15.9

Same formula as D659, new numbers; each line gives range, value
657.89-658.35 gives 15.2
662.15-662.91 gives 15.7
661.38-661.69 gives 15.6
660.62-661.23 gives 15.8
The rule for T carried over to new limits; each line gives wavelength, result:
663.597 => 15.6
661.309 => 15.8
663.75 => 15.7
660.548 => 15.4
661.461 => 15.7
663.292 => 15.6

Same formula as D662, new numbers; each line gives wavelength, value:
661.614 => 15.5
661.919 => 15.5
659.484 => 14.5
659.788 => 14.3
